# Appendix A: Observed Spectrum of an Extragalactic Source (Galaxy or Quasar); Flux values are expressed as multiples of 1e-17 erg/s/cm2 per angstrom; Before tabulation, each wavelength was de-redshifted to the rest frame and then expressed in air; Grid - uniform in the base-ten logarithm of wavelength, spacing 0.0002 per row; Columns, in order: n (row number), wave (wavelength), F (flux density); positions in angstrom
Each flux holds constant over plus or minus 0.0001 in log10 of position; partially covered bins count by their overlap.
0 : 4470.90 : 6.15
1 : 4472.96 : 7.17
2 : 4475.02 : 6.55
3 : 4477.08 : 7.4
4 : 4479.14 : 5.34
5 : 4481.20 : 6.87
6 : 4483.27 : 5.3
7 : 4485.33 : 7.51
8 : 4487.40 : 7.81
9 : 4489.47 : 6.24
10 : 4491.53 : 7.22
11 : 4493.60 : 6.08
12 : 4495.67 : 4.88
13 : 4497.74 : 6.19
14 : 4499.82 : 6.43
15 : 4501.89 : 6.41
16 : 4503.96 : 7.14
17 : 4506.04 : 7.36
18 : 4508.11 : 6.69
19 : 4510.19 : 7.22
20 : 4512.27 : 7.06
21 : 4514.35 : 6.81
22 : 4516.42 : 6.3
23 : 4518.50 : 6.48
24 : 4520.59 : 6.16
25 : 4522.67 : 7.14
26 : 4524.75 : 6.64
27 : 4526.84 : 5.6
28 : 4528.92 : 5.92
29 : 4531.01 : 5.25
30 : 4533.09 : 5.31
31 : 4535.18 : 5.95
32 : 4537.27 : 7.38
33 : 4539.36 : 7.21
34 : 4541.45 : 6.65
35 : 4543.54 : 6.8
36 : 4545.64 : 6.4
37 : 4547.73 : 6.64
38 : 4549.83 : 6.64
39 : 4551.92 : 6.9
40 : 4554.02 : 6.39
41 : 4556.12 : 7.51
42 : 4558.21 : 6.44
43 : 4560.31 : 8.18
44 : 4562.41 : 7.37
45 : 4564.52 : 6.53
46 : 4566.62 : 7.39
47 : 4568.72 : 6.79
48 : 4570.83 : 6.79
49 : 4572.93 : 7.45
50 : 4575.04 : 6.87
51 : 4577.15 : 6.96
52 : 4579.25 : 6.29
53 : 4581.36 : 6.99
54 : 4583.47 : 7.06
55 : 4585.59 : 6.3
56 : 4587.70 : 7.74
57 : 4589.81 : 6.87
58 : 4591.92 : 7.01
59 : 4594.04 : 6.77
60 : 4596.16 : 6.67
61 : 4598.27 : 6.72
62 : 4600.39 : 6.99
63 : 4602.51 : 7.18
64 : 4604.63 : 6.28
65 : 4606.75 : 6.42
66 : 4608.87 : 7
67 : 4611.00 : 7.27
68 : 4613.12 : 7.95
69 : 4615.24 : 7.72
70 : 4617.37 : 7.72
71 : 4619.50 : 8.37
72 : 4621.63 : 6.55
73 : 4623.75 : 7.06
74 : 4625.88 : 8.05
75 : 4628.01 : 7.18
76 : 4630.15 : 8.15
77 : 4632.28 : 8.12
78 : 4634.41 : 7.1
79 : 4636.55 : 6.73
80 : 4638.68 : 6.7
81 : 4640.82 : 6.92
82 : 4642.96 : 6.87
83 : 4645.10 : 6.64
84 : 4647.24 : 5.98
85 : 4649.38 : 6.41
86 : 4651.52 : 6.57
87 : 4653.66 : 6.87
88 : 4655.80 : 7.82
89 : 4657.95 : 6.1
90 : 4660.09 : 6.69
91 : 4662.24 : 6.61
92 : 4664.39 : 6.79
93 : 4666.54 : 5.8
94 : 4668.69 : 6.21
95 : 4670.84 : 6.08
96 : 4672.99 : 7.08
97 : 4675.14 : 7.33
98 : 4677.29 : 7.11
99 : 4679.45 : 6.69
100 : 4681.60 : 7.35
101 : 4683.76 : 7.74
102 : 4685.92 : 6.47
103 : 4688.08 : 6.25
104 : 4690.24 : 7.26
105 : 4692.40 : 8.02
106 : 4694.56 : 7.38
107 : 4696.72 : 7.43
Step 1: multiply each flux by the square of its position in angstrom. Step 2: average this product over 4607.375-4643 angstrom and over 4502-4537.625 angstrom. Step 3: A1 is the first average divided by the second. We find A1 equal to 1.2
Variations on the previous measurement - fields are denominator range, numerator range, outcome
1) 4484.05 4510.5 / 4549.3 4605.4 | 1.08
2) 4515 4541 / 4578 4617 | 1.14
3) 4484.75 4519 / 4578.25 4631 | 1.12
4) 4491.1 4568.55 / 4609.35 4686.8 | 1.12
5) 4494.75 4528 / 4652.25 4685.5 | 1.12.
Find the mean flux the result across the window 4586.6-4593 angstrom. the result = 7.2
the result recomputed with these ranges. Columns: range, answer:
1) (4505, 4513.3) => 7.08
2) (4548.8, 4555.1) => 6.65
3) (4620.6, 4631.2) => 7.4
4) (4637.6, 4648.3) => 6.62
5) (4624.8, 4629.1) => 7.6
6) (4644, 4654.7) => 6.5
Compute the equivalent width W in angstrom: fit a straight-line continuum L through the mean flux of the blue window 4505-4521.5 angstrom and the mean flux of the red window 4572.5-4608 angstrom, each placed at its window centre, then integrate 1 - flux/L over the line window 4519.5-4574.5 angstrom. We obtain 1.0 angstrom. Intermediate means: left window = 6.76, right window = 6.85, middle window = 6.67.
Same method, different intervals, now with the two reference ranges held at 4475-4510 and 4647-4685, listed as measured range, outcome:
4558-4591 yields -1.8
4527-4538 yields 1.2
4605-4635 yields -3.4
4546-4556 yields -0.1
